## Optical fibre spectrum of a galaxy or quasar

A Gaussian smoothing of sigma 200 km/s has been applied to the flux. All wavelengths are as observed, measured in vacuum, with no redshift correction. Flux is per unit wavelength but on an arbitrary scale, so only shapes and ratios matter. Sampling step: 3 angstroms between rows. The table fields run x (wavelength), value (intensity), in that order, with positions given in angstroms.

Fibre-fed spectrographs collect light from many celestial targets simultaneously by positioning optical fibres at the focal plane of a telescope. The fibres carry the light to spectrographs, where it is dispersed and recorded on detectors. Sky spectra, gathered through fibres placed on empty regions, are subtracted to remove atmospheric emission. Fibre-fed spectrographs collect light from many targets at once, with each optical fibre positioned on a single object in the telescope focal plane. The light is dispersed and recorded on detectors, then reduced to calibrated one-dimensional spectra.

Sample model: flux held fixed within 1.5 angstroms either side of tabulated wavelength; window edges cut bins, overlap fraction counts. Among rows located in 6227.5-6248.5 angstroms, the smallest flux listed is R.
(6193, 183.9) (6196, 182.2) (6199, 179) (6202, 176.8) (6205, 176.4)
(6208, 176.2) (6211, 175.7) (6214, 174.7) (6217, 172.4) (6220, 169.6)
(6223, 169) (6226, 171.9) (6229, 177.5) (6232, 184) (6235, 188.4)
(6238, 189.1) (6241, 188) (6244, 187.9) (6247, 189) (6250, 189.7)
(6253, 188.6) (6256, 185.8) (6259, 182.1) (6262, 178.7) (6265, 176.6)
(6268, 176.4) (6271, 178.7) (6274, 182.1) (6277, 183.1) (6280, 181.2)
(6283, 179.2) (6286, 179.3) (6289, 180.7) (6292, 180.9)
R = 177.5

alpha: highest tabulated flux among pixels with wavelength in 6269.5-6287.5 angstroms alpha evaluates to 183.1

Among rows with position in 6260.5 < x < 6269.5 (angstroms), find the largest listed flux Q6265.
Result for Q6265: 178.7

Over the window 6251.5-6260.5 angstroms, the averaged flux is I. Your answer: 186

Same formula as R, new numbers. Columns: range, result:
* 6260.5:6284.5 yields 176.4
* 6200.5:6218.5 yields 172.4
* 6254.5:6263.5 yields 178.7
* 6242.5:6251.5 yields 187.9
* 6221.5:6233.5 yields 169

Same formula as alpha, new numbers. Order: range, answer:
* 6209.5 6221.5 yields 175.7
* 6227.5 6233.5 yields 184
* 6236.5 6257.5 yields 189.7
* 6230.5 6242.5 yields 189.1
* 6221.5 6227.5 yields 171.9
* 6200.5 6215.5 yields 176.8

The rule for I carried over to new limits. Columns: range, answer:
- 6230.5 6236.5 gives 186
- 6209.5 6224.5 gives 172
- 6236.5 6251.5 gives 189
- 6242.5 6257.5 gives 188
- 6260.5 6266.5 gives 178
